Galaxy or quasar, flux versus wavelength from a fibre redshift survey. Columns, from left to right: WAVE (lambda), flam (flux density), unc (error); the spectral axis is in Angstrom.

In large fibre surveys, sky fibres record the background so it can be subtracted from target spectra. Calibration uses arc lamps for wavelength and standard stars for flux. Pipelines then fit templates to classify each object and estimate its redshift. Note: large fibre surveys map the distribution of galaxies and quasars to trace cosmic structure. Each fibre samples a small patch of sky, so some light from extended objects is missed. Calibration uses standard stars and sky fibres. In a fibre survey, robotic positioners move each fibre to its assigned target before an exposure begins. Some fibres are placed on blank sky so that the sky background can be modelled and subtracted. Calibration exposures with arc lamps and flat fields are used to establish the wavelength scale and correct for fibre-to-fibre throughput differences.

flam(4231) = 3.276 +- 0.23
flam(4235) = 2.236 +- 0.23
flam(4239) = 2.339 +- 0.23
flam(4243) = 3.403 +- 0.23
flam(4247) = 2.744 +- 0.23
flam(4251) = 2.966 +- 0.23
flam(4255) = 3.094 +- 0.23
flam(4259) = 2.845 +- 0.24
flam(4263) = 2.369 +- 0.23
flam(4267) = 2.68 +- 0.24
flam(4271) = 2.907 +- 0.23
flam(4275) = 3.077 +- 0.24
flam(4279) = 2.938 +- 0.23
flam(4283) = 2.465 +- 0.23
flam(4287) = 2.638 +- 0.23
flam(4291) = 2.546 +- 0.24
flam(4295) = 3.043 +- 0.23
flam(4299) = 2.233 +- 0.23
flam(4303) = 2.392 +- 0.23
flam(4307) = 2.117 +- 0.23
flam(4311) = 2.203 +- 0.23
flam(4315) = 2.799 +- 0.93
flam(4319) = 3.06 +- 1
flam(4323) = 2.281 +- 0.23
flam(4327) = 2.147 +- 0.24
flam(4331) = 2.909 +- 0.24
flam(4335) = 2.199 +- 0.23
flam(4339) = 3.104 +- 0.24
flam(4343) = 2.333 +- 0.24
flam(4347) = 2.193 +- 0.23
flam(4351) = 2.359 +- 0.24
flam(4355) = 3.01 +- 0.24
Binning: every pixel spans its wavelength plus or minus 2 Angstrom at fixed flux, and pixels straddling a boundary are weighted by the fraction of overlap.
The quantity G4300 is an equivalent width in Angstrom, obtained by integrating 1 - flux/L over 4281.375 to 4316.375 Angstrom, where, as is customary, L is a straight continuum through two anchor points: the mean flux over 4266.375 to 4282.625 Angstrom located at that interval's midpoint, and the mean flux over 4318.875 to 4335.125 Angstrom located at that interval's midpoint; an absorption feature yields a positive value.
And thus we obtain 2.7 Angstrom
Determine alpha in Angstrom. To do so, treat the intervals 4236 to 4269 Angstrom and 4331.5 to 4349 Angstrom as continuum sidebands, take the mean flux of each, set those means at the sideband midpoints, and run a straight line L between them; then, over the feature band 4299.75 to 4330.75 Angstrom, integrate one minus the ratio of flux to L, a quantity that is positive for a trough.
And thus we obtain 1.6 Angstrom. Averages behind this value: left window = 2.79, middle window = 2.45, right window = 2.5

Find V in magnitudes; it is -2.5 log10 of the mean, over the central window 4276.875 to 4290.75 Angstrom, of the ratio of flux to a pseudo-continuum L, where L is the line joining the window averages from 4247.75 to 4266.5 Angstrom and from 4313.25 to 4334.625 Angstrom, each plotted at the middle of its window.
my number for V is 0.02 mag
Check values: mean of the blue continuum 2.8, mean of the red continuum 2.6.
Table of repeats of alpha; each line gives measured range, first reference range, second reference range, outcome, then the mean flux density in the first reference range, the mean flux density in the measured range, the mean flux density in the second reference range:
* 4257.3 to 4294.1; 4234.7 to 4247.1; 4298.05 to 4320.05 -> -2.0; 2.73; 2.73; 2.45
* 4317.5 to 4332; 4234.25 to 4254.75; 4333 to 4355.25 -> 0.0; 2.8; 2.56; 2.5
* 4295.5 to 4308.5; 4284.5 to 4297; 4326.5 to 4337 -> 1.5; 2.73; 2.34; 2.46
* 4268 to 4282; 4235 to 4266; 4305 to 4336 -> -1.3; 2.78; 2.92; 2.47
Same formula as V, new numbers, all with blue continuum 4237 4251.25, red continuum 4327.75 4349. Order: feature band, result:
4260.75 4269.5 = 0.09 mag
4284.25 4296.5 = -0.01 mag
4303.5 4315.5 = 0.13 mag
